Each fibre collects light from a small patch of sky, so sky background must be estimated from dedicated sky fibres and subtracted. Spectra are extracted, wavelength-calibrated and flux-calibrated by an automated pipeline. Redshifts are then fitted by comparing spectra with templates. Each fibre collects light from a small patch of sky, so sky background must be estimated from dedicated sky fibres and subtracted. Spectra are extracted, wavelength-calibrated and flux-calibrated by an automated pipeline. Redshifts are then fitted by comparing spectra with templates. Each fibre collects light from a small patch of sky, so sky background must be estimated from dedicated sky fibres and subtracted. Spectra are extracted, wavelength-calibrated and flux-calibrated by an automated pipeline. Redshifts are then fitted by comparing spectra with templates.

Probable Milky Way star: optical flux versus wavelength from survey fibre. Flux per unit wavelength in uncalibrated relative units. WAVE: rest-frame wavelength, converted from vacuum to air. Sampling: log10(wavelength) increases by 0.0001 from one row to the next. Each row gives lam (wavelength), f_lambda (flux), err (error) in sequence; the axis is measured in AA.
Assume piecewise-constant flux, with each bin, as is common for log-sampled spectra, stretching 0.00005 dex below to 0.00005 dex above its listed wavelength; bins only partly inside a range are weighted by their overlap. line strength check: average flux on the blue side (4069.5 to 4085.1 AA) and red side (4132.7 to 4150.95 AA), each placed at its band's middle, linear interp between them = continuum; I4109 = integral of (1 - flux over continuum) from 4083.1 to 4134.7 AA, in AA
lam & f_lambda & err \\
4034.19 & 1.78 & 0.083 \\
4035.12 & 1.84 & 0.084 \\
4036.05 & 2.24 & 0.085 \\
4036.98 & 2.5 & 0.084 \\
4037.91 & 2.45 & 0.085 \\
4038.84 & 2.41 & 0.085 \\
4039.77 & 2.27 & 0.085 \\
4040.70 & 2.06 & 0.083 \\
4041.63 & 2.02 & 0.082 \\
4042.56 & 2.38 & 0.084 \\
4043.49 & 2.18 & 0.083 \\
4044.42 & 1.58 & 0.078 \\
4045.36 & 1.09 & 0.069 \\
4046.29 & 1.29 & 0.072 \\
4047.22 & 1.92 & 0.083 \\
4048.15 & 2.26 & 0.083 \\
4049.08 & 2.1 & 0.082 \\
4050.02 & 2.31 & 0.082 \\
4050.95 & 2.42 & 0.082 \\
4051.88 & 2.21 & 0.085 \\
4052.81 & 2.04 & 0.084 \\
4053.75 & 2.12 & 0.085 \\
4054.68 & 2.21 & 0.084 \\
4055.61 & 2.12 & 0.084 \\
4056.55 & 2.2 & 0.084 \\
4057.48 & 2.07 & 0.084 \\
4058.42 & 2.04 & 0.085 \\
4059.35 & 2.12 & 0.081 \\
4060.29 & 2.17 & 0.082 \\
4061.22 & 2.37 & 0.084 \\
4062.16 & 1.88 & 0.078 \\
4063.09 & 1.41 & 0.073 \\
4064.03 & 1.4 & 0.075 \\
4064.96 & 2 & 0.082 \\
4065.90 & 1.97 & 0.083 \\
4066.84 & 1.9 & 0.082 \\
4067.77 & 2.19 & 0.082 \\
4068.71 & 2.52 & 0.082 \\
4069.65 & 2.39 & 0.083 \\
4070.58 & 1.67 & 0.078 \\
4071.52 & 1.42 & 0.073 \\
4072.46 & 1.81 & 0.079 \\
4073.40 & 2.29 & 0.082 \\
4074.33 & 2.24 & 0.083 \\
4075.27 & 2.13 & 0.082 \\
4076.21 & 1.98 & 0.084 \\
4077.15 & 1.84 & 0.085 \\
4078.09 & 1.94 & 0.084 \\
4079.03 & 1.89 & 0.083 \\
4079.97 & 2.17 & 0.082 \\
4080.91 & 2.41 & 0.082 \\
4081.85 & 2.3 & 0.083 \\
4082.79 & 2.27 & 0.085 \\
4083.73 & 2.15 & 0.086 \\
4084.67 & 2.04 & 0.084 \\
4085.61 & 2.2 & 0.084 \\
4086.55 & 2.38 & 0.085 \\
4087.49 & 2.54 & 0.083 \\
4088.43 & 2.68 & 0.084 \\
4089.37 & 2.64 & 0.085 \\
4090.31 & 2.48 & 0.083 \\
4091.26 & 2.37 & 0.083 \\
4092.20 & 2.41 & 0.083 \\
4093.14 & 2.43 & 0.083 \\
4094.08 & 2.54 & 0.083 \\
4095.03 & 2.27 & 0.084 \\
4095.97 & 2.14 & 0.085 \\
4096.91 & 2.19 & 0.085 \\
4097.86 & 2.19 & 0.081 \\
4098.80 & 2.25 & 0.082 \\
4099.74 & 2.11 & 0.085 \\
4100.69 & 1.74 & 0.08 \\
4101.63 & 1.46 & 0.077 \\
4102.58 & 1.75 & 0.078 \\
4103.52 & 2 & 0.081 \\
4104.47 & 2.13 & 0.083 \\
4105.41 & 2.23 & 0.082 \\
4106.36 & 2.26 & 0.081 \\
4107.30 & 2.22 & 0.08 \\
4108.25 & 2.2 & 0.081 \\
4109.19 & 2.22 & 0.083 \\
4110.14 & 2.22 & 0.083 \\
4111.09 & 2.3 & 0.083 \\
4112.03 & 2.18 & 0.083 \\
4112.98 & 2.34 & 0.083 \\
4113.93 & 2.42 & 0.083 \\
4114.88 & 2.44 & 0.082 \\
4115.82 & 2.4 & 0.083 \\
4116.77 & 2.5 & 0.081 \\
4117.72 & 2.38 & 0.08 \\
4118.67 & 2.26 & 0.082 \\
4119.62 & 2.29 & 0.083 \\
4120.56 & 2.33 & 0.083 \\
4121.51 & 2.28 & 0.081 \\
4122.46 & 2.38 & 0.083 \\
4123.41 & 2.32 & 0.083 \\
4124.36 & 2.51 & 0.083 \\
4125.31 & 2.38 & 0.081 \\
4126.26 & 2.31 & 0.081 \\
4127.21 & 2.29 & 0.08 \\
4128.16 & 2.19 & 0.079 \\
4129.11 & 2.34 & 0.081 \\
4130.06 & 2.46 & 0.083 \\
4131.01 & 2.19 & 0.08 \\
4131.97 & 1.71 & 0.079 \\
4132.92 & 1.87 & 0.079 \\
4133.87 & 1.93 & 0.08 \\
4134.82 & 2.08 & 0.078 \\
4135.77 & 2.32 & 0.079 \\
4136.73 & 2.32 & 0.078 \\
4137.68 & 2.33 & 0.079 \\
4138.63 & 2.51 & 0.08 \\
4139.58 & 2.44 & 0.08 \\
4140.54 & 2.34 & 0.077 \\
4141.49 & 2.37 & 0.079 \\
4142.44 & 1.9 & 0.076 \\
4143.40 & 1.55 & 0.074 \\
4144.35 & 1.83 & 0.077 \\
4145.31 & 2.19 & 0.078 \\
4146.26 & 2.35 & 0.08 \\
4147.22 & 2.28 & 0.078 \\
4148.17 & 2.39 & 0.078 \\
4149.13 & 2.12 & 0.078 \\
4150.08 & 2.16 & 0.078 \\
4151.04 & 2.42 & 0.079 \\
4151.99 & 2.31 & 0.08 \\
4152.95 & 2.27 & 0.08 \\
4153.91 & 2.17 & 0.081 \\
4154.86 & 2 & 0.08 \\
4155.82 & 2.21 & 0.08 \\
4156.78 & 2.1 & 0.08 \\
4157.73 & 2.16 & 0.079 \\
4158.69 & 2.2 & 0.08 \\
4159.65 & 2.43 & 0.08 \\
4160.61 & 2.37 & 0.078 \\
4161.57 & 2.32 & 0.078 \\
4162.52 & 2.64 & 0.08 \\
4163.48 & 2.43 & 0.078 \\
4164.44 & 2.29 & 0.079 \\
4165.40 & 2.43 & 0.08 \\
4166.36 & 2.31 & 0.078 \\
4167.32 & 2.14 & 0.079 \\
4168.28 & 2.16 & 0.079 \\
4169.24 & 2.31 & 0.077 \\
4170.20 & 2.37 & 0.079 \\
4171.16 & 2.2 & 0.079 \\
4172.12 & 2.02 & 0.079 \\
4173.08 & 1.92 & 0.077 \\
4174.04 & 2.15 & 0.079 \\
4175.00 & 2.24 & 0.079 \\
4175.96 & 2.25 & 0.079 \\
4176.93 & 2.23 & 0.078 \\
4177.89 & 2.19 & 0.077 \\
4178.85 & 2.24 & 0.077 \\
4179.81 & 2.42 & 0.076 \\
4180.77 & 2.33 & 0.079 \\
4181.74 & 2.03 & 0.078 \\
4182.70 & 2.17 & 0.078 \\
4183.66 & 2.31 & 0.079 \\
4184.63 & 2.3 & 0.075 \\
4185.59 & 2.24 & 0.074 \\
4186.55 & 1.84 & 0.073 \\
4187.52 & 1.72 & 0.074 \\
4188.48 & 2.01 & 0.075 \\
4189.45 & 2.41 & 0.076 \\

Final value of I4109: -3.3 AA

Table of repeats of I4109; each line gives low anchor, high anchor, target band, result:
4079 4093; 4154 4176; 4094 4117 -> 1.4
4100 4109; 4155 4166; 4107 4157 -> -2.0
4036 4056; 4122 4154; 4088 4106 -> -0.4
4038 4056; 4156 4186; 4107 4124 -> -1.2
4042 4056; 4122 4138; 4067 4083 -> 0.0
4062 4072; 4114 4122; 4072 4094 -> -2.3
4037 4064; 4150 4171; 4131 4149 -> 0.7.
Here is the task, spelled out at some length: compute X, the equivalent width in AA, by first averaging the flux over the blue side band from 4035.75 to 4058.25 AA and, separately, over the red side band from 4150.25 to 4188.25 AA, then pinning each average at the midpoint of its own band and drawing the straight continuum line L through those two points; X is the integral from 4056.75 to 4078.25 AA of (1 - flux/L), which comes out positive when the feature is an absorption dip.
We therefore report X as 1.3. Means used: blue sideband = 2.1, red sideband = 2.22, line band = 1.99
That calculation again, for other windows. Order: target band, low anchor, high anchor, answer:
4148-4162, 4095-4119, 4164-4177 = -0.2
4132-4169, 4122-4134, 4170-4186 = 0.0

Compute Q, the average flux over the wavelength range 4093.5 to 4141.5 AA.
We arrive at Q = 2.23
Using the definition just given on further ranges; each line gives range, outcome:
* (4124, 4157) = 2.2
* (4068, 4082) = 2.06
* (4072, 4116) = 2.21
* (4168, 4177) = 2.18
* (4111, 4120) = 2.35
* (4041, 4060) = 2.04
